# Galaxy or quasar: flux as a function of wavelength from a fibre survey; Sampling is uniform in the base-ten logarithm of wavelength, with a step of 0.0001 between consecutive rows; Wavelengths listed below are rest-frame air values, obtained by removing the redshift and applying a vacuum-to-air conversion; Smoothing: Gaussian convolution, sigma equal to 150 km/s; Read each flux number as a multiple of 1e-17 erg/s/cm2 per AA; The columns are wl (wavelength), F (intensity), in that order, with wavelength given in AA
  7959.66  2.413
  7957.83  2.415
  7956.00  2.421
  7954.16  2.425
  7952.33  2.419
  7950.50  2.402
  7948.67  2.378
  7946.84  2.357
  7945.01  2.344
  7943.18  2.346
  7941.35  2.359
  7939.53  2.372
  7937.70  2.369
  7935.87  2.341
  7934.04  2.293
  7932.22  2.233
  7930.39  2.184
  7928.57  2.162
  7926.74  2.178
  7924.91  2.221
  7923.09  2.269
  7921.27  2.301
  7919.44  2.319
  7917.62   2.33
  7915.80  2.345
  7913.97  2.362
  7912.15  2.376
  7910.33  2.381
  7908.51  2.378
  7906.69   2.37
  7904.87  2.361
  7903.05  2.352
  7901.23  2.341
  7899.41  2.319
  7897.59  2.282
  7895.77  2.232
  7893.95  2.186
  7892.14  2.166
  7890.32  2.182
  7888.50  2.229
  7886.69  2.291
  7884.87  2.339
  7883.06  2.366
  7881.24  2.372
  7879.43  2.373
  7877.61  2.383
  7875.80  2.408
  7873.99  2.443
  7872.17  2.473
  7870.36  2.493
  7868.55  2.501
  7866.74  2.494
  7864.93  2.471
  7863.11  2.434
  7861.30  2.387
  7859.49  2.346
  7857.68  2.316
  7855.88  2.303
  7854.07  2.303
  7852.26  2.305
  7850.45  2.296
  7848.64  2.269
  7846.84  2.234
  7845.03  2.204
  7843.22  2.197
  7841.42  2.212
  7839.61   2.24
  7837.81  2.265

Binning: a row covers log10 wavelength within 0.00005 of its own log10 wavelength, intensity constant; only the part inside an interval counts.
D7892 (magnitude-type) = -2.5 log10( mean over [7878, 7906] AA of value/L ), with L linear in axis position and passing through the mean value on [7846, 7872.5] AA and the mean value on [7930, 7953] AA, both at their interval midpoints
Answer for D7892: 0.03 mag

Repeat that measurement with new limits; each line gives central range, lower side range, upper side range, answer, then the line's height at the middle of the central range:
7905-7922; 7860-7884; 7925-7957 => 0.01 mag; 2.37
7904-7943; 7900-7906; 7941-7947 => 0.02 mag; 2.35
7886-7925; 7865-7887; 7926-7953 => 0.03 mag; 2.37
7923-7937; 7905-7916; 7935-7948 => 0.06 mag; 2.36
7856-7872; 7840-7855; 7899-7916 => -0.07 mag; 2.28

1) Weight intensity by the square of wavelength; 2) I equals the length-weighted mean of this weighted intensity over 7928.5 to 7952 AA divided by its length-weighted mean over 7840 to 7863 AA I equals 1.04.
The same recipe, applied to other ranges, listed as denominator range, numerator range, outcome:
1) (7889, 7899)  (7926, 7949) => 1.05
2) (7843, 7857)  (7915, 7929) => 1.02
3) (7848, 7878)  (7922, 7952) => 0.98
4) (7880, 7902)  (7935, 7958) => 1.06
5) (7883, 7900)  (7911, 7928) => 1.03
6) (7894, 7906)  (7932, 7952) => 1.03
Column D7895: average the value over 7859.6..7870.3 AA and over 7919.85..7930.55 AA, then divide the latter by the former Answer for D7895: 0.9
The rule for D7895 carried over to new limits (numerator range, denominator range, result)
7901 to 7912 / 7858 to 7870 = 0.97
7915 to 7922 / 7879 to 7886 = 0.98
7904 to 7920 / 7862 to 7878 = 0.96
